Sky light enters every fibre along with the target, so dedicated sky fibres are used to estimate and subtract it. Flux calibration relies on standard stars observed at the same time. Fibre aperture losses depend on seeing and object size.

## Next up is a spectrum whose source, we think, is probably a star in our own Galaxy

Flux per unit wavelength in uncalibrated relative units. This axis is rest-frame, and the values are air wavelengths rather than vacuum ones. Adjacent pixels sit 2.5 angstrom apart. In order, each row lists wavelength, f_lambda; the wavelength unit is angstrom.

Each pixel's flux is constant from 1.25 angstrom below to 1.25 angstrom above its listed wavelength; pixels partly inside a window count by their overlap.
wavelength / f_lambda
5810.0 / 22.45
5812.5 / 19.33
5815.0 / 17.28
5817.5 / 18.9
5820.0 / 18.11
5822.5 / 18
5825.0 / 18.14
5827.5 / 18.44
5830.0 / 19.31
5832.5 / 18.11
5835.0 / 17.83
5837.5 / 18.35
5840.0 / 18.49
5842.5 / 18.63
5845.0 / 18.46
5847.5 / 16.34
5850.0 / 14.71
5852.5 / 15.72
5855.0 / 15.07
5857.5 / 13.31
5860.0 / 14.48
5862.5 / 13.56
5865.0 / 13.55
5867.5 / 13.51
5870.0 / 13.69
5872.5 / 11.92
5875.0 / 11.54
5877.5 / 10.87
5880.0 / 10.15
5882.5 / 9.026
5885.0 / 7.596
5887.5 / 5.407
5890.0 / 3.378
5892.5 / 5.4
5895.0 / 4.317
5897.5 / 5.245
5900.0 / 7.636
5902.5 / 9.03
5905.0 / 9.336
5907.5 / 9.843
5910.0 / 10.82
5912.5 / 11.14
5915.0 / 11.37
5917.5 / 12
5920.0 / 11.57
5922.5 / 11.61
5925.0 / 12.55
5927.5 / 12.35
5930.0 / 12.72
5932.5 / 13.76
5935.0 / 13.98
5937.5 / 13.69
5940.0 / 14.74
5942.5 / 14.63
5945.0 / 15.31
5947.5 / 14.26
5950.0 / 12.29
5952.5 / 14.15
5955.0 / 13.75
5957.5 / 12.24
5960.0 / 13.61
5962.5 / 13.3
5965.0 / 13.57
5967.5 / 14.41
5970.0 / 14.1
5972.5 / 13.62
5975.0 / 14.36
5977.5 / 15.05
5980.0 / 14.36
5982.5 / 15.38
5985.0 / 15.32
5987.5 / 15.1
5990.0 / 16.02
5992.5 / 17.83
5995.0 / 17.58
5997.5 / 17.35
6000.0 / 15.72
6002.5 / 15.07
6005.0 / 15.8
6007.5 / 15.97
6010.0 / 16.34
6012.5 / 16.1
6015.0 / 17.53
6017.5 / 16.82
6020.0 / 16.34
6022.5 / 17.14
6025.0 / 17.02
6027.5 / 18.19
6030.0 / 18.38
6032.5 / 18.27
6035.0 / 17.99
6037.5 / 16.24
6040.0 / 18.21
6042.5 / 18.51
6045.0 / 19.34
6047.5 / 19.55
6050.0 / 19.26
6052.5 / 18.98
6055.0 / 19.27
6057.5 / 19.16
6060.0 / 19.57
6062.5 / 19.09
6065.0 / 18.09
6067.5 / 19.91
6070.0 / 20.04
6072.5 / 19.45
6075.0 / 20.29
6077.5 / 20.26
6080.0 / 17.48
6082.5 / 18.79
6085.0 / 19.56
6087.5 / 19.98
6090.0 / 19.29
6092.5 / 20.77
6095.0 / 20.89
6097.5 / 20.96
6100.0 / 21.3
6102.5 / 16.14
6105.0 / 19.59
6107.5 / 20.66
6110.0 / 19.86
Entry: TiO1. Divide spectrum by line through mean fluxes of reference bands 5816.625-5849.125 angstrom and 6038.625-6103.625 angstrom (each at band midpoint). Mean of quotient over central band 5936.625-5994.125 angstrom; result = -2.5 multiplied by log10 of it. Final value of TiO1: 0.29 mag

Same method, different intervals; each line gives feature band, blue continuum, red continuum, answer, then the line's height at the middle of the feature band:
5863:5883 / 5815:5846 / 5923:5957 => 0.35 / 16.5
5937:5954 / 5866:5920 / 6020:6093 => -0.15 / 12.3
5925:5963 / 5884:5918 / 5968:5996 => -0.16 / 11.8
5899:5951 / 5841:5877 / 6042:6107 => 0.31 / 16.1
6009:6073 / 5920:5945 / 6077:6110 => -0.04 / 17.6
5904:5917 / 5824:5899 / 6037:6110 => 0.34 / 14.6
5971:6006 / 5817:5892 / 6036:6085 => 0.12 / 17.4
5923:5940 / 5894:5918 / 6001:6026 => -0.22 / 10.8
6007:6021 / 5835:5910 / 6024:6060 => 0.05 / 17.4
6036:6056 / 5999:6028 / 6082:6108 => -0.05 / 17.8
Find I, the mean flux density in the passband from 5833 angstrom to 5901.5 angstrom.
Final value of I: 12.2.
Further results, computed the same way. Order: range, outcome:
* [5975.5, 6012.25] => 15.9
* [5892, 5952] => 11.3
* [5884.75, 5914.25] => 7.49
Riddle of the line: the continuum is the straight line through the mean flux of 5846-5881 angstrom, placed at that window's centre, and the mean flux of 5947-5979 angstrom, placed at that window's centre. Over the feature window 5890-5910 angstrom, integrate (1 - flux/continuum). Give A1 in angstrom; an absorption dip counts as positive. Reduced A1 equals 9.4 angstrom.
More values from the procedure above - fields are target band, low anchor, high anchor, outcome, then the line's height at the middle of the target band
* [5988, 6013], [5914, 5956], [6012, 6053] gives 0.0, 16.4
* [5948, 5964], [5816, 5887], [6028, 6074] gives 3.6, 17.1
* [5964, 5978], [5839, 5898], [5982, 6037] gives 1.1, 15.4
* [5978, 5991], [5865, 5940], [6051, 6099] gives -0.4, 14.7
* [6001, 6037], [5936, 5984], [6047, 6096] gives 0.1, 16.9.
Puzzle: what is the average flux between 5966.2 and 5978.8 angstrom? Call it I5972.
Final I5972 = 14.3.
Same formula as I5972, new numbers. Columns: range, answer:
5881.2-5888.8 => 7.34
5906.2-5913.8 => 10.6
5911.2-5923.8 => 11.5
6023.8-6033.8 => 18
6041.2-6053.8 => 19.1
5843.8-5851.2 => 16.5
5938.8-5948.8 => 14.7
